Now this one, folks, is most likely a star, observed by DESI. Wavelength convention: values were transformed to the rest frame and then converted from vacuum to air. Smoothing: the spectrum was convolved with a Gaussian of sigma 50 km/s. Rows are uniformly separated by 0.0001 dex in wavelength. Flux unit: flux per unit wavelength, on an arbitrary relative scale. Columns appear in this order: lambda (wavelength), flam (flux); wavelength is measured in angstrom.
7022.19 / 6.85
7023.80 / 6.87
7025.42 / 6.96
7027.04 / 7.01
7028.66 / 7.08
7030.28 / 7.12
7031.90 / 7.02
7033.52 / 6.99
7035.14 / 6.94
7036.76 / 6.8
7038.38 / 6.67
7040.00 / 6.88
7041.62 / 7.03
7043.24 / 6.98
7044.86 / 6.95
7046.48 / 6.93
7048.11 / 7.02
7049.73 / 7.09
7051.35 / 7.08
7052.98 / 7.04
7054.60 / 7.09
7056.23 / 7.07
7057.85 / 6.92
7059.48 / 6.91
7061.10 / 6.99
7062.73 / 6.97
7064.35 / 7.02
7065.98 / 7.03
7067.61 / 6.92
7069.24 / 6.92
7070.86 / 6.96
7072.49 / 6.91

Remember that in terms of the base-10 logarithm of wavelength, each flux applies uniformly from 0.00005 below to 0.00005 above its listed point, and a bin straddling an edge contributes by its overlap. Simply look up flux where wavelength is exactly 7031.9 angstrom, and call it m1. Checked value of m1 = 7.02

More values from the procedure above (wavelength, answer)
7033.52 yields 6.99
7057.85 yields 6.92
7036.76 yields 6.8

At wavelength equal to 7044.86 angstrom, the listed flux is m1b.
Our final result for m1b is 6.95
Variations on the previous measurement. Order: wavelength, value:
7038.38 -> 6.67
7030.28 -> 7.12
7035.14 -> 6.94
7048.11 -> 7.02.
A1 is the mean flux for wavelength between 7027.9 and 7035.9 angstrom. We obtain 7.03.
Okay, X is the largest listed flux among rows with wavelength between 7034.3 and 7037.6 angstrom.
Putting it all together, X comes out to 6.94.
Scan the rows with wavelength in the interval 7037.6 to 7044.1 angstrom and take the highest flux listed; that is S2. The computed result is 7.03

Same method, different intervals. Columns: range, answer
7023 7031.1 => 7.12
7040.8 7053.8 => 7.09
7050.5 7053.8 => 7.08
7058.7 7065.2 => 7.02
